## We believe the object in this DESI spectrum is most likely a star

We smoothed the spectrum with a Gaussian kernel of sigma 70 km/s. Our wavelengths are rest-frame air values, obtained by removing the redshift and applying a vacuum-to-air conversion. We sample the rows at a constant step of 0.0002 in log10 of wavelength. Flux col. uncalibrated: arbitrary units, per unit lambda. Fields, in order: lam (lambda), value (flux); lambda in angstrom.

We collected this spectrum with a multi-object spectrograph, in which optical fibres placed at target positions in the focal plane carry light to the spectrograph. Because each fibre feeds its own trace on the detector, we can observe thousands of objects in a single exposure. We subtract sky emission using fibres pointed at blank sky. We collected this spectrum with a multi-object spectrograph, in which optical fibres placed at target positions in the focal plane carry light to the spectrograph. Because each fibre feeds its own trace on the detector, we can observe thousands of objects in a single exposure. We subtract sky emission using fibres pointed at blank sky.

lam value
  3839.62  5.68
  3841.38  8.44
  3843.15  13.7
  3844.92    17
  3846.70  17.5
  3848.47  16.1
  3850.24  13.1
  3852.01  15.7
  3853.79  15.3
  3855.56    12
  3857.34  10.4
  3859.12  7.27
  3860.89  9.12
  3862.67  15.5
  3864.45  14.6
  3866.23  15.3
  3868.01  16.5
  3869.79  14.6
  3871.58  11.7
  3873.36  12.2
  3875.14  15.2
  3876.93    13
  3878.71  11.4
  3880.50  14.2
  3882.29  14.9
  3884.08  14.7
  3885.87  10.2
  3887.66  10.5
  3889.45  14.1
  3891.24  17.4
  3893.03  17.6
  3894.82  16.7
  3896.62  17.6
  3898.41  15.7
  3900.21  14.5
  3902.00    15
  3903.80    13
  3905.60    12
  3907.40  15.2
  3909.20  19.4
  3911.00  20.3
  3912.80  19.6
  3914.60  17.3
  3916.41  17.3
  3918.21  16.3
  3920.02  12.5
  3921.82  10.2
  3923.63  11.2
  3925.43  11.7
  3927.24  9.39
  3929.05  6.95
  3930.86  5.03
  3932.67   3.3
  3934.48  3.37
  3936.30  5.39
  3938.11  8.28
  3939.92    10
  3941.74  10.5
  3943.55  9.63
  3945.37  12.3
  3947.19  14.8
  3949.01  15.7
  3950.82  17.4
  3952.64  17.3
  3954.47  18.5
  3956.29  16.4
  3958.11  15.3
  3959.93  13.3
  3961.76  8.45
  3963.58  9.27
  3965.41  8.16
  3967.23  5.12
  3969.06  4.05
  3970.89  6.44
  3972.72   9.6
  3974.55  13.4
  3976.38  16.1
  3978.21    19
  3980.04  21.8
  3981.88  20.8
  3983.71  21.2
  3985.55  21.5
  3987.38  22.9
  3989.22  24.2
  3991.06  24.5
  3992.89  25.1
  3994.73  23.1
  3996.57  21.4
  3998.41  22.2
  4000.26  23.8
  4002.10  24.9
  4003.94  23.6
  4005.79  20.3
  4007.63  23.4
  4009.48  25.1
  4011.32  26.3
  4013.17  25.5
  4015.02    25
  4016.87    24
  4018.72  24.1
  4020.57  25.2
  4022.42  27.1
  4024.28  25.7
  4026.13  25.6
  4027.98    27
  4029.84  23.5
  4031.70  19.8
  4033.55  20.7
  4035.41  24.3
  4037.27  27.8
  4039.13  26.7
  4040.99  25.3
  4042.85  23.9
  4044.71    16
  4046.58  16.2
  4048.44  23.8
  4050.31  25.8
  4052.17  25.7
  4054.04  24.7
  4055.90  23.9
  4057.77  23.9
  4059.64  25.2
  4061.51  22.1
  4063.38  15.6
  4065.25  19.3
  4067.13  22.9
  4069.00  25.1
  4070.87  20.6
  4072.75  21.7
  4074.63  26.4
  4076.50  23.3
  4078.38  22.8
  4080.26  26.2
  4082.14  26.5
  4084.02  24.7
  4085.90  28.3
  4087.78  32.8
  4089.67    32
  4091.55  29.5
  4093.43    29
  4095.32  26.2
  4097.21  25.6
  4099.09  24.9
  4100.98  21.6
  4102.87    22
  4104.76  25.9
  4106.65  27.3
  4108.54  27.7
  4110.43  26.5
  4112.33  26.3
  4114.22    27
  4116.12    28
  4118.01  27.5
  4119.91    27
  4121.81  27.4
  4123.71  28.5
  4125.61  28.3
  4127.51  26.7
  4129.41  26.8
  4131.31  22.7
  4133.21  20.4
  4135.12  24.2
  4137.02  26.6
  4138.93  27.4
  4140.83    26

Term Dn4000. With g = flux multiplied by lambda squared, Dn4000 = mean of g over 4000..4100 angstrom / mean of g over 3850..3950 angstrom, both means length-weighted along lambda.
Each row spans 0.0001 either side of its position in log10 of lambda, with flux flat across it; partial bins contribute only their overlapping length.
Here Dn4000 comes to 2.04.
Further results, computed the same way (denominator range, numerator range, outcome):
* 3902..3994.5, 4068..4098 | 2.02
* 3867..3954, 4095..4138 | 2.17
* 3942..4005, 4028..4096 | 1.51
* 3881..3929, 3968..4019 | 1.49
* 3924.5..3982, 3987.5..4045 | 2.19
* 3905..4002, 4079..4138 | 1.96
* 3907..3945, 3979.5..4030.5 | 2.17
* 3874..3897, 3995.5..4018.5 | 1.77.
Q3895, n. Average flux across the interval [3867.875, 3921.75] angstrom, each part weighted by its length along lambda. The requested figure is 14.9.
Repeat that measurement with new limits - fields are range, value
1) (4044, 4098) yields 24.4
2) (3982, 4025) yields 23.9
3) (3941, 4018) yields 17.9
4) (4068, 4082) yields 23.9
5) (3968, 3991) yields 17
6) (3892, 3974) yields 12.4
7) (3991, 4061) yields 23.9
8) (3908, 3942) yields 11.5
